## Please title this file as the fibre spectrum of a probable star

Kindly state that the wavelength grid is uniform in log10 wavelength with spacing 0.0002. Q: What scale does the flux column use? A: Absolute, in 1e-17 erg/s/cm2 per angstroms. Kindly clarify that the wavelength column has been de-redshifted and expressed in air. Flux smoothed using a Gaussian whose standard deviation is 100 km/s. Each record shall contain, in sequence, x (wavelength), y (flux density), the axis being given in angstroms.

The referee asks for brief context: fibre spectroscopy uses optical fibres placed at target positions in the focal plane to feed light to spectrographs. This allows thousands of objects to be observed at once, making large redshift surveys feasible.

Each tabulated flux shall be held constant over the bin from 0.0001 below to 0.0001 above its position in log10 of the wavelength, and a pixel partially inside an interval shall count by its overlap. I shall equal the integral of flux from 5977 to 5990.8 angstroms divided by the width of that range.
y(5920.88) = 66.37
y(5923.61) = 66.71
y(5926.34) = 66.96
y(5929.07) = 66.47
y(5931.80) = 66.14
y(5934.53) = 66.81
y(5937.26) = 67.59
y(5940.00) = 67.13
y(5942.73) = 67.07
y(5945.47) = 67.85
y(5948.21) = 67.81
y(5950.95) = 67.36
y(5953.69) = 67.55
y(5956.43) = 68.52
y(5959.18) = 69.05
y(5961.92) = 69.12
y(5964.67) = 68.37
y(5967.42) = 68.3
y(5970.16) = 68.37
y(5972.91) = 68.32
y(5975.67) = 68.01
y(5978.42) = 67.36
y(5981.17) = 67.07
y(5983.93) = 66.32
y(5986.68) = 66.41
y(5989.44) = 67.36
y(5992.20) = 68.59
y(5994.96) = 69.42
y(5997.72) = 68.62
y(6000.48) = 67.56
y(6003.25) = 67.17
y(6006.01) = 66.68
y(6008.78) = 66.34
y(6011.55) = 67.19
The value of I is 66.9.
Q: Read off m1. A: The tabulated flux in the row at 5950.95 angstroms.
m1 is 67.36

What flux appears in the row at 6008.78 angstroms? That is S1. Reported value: 66.34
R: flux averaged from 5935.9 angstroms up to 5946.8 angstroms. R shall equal 67.4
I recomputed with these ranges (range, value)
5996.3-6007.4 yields 67.5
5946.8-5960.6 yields 68.1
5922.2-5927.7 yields 66.8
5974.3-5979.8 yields 67.8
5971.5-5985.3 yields 67.4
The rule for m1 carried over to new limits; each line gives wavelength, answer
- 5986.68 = 66.41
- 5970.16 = 68.37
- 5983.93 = 66.32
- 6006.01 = 66.68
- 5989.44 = 67.36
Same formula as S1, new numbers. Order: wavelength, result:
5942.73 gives 67.07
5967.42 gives 68.3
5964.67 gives 68.37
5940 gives 67.13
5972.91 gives 68.32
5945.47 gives 67.85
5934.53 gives 66.81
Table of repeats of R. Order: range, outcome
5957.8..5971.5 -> 68.6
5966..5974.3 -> 68.3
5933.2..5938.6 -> 67.2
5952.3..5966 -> 68.5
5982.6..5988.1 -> 66.4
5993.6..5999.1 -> 69.1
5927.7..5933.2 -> 66.3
